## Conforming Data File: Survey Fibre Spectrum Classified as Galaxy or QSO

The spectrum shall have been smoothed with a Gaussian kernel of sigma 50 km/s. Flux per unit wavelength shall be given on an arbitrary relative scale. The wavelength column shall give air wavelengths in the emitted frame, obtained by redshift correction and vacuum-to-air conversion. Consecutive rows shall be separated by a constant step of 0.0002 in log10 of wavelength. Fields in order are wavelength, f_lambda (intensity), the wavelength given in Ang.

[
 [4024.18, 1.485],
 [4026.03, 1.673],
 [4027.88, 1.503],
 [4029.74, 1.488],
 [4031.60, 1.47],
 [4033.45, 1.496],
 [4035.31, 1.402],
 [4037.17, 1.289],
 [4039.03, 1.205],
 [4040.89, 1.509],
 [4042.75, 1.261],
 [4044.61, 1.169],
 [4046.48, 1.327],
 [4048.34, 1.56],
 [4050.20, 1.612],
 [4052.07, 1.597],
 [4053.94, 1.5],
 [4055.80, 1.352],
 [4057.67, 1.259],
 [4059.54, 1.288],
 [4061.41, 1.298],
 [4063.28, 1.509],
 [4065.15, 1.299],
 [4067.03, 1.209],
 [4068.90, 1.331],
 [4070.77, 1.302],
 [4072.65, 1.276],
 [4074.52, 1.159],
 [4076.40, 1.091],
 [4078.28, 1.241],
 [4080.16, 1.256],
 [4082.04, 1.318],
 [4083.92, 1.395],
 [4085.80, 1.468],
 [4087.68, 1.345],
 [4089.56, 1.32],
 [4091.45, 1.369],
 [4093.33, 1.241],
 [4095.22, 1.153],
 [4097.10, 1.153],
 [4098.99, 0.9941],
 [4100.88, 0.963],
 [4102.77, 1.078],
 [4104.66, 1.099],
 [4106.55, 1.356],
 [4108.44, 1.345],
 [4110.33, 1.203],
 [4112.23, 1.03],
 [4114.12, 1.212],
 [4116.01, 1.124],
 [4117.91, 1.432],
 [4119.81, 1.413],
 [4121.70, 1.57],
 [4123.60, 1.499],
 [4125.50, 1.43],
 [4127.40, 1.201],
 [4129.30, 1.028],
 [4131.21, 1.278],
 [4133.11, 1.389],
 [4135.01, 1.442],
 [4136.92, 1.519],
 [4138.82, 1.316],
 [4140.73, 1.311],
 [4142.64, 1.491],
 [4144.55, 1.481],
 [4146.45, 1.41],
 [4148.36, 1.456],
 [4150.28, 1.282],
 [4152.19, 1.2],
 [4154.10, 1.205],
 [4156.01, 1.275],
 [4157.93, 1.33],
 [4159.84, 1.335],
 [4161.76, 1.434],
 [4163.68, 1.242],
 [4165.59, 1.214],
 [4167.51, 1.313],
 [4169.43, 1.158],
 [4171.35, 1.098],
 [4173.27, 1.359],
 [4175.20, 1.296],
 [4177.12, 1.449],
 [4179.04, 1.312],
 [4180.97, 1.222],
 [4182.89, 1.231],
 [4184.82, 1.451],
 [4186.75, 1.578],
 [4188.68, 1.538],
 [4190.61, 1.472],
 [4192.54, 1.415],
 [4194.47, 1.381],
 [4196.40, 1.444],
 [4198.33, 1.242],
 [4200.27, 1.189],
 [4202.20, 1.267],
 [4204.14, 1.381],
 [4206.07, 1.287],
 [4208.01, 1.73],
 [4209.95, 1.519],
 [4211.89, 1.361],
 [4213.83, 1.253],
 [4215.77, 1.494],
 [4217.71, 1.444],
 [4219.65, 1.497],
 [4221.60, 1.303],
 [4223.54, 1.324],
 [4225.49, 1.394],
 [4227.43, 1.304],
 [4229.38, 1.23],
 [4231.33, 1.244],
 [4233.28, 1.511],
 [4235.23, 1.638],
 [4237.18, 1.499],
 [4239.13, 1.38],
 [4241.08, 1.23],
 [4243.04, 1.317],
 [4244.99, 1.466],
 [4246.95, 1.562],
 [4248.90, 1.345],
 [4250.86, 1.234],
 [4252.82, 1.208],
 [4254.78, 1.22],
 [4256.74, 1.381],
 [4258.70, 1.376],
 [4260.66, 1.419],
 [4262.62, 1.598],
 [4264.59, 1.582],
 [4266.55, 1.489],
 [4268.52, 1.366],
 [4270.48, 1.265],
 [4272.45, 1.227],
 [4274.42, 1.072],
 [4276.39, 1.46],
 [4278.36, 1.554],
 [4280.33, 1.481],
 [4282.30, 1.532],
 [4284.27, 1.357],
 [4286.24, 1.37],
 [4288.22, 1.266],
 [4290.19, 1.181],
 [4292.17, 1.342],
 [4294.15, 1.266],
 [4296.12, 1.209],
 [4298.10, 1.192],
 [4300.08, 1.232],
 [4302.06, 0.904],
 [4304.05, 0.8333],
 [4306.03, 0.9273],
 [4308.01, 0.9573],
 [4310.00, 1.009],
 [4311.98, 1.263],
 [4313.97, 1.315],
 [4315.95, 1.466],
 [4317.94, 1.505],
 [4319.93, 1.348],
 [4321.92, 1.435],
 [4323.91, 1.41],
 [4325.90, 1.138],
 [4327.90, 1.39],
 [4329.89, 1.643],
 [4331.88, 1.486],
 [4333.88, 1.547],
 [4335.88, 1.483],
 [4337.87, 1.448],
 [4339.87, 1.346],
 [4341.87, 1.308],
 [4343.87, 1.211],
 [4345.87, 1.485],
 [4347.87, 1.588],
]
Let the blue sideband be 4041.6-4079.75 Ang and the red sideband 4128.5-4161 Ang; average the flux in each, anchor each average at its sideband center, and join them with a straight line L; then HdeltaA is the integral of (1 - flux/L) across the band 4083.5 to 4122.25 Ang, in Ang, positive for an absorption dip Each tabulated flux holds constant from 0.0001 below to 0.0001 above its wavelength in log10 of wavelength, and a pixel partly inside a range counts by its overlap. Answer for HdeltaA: 2.6 Ang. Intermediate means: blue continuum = 1.33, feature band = 1.25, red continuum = 1.34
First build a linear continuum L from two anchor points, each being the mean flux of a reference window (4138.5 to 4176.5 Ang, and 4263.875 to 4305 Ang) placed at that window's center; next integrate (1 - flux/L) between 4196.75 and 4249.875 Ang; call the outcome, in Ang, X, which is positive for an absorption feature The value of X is -3.5 Ang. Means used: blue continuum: 1.31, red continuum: 1.29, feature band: 1.39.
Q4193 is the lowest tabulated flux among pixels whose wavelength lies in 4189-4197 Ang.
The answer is 1.381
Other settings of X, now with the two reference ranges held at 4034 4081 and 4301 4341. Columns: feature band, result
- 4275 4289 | -1.3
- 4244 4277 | -1.7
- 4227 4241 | -0.9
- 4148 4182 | 0.8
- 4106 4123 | 0.3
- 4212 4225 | -0.8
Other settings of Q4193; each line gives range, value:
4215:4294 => 1.072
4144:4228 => 1.098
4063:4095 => 1.091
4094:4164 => 0.963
